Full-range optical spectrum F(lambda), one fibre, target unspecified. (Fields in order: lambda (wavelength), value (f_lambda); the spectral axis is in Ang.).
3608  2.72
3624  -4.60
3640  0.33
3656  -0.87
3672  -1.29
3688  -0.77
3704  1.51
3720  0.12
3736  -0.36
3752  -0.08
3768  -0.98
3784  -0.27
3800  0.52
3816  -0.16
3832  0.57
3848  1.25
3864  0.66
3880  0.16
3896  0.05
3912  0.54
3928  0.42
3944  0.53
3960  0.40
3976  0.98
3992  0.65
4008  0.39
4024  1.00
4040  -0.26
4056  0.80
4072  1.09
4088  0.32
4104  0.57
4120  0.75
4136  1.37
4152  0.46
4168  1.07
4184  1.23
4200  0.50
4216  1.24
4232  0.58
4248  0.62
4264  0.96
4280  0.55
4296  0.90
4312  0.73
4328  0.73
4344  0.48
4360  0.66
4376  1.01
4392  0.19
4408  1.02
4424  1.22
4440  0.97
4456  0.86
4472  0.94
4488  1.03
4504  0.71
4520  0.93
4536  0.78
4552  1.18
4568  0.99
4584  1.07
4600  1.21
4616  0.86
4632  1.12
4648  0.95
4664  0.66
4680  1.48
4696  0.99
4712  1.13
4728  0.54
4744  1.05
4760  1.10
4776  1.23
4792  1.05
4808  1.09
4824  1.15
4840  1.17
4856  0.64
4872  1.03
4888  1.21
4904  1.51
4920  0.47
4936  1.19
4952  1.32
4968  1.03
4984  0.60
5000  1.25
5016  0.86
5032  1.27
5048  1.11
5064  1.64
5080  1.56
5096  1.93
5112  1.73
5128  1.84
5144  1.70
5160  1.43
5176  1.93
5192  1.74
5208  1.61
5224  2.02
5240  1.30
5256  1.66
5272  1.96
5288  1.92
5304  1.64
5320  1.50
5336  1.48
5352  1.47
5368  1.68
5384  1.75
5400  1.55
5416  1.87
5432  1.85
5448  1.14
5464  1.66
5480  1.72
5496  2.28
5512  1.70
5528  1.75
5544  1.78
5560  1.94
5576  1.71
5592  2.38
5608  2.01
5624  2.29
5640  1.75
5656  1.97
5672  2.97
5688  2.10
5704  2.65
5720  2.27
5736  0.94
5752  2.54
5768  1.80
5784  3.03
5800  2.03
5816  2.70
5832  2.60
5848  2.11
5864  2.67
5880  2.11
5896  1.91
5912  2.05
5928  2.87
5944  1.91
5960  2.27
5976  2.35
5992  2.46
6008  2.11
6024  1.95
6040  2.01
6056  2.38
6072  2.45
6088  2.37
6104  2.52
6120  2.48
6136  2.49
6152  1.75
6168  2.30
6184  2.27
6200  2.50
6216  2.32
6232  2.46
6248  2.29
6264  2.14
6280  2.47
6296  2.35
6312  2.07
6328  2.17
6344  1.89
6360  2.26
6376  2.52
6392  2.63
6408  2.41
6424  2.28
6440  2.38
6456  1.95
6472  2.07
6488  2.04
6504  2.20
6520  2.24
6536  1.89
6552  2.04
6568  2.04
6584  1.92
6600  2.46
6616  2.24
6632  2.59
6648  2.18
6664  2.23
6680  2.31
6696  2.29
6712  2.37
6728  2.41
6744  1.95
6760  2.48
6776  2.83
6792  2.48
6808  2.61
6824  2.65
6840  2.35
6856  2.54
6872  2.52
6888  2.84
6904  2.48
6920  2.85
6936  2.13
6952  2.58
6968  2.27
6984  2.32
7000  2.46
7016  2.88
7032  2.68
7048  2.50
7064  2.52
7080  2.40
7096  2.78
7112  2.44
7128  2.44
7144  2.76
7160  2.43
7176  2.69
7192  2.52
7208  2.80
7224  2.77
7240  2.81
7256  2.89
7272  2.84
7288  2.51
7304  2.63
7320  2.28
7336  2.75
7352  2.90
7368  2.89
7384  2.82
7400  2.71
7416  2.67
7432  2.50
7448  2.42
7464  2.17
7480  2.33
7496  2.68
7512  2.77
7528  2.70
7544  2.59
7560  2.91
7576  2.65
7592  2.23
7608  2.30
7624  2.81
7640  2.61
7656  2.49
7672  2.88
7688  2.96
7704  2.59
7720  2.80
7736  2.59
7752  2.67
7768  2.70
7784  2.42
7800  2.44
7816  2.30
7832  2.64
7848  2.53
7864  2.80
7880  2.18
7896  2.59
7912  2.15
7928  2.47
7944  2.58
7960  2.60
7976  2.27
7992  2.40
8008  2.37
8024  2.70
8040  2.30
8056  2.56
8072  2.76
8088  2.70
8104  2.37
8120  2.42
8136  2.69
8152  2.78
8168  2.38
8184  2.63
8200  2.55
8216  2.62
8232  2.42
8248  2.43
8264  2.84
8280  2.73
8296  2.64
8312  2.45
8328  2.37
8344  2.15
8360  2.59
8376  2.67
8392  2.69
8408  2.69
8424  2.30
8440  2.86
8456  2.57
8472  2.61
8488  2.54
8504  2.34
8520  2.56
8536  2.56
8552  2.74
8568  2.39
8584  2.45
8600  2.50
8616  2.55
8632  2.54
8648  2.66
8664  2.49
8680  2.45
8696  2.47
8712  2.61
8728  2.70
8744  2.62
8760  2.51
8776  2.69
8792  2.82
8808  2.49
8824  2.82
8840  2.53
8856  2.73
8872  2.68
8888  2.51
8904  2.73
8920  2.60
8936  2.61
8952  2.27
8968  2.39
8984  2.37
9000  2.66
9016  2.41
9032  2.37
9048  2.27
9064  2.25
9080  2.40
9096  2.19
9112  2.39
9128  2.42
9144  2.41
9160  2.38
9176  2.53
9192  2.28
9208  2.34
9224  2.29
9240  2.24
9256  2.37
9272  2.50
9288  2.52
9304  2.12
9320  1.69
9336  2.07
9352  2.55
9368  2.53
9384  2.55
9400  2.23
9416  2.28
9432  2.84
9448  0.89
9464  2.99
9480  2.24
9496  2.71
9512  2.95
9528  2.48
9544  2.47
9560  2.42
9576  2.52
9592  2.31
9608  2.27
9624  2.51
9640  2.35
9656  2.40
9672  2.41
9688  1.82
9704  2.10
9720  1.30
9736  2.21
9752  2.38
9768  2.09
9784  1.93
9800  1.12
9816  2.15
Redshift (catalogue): 0.265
